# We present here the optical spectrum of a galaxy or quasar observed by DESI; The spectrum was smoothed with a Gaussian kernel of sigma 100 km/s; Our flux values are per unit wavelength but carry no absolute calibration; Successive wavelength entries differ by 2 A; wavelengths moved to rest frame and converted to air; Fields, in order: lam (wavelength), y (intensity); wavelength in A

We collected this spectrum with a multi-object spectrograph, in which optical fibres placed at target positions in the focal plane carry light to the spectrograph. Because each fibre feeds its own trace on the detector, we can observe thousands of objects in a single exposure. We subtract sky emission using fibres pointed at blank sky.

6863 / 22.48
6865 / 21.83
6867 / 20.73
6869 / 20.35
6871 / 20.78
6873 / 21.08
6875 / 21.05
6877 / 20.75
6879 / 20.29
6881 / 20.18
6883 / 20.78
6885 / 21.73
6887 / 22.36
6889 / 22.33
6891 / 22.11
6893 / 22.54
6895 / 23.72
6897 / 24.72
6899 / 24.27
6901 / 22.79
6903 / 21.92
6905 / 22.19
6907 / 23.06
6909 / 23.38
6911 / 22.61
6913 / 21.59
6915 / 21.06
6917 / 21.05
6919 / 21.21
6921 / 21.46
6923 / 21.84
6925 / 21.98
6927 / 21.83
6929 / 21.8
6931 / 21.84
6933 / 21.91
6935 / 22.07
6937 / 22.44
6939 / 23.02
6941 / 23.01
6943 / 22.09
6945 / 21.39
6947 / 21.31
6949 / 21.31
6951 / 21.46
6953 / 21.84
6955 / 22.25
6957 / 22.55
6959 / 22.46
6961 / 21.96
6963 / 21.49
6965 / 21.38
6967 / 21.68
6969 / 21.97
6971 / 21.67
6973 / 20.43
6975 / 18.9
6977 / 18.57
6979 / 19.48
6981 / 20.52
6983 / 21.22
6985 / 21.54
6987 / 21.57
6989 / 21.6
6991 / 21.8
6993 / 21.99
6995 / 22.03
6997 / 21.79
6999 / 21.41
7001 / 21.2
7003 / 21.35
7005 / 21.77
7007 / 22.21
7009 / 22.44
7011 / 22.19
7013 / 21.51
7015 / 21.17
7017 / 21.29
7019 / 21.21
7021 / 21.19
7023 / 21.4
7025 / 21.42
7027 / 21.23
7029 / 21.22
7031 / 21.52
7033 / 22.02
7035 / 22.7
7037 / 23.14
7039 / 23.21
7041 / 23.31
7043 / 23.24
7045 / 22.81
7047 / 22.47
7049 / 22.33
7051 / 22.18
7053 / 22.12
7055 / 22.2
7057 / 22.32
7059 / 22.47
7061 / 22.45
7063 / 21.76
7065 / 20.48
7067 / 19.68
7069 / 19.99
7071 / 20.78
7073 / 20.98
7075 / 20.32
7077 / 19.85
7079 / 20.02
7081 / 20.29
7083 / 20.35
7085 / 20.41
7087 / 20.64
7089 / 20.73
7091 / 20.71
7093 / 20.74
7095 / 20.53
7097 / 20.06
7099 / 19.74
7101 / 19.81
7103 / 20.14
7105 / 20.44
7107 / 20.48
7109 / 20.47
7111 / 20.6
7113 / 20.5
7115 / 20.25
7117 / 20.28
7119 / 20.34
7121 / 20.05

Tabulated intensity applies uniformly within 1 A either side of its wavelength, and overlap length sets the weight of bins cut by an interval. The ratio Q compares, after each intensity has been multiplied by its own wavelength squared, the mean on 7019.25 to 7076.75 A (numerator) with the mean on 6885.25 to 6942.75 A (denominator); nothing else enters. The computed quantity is 1.01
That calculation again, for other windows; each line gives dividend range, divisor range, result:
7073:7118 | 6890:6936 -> 0.96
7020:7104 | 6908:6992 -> 1.02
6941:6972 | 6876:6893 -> 1.04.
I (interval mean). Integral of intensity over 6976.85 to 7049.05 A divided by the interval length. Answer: 21.7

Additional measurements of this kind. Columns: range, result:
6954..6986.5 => 21.1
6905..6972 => 21.9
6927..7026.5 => 21.6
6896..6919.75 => 22.5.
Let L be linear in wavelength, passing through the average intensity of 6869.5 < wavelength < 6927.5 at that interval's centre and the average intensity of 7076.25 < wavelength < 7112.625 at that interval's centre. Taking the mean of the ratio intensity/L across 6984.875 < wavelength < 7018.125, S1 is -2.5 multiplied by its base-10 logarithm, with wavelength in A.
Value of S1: -0.03 mag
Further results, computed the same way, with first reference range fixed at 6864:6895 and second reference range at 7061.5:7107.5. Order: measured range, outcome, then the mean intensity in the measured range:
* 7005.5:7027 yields -0.045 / 21.6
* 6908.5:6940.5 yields -0.040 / 21.9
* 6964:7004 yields -0.012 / 21.1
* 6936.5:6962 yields -0.053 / 22.1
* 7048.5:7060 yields -0.087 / 22.3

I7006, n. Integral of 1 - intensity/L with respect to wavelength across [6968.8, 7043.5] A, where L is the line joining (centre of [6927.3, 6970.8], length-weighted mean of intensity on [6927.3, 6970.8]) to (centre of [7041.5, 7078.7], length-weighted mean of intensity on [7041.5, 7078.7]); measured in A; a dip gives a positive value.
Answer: 0.8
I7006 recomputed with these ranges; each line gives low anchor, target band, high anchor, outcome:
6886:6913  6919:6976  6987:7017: 1.5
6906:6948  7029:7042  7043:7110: -0.8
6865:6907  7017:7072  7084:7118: -2.9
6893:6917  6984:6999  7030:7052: 0.6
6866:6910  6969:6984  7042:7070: 1.2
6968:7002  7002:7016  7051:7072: -0.4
